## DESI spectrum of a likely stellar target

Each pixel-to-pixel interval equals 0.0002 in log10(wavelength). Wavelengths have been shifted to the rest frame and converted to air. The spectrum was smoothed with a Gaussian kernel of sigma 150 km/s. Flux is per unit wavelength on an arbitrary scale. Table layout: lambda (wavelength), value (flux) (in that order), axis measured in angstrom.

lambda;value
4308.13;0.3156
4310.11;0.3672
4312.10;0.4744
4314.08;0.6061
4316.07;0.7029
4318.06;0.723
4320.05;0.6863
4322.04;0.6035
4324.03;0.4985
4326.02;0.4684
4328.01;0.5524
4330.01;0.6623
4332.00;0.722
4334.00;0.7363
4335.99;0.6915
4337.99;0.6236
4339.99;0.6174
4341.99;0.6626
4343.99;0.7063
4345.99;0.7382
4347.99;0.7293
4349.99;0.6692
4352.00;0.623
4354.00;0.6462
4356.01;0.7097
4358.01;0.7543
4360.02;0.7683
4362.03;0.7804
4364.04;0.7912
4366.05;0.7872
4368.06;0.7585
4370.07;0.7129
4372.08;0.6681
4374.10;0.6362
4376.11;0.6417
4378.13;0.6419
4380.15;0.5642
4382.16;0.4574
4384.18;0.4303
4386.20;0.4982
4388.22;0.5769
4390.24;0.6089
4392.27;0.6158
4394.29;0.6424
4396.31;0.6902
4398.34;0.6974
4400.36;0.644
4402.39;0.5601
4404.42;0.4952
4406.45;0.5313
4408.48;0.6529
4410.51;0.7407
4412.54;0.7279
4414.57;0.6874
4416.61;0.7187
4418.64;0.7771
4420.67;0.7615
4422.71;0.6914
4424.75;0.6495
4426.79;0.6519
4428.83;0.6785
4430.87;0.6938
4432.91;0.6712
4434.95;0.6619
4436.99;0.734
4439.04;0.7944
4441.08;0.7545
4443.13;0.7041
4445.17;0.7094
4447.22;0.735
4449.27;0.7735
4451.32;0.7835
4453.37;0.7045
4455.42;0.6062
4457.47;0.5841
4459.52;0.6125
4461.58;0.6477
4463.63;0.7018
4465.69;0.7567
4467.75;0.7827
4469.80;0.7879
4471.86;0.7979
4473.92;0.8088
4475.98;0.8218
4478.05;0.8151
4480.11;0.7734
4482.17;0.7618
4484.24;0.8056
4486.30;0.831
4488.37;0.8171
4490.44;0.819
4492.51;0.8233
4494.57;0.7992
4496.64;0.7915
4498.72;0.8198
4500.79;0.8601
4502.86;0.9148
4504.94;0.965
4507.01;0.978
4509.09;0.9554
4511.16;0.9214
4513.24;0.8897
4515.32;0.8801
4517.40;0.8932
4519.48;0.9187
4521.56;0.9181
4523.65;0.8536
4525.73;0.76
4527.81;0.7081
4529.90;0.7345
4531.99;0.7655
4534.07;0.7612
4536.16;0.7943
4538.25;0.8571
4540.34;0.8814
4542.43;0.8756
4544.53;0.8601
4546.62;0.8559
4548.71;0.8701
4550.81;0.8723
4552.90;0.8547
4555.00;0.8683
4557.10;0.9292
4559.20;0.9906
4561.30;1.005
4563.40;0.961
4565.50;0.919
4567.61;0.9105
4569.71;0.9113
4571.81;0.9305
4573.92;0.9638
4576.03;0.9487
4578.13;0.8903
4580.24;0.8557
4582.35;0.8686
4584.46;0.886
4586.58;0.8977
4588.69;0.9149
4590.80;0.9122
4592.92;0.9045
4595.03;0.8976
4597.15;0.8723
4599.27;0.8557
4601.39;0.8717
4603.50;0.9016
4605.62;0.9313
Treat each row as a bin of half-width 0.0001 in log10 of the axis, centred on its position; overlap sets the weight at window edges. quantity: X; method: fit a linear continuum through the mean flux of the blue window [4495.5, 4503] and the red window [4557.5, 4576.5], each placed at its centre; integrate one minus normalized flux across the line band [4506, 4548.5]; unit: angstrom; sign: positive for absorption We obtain 1.4 angstrom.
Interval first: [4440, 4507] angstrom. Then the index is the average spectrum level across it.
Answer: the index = 0.774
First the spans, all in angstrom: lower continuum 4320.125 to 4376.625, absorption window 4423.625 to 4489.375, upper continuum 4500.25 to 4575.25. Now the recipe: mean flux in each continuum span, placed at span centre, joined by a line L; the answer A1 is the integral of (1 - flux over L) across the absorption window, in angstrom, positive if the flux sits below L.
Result 5.3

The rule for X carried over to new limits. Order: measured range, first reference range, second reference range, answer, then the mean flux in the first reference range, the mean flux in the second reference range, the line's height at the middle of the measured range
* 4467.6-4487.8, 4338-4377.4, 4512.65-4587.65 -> 0.3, 0.703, 0.876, 0.811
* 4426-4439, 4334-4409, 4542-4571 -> 0.8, 0.65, 0.907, 0.735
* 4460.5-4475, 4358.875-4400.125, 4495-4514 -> 1.2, 0.649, 0.896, 0.824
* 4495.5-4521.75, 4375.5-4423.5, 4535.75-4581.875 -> -2.7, 0.627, 0.901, 0.815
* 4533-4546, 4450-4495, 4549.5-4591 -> 0.4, 0.756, 0.914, 0.865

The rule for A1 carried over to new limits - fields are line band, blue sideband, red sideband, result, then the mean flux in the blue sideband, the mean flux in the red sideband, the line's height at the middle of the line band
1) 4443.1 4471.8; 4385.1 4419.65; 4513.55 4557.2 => 0.5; 0.639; 0.842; 0.723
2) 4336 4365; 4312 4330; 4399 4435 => -3.7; 0.6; 0.667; 0.621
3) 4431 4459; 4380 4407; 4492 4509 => 0.4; 0.573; 0.875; 0.719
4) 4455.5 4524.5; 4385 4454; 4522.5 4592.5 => -3.5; 0.676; 0.875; 0.778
